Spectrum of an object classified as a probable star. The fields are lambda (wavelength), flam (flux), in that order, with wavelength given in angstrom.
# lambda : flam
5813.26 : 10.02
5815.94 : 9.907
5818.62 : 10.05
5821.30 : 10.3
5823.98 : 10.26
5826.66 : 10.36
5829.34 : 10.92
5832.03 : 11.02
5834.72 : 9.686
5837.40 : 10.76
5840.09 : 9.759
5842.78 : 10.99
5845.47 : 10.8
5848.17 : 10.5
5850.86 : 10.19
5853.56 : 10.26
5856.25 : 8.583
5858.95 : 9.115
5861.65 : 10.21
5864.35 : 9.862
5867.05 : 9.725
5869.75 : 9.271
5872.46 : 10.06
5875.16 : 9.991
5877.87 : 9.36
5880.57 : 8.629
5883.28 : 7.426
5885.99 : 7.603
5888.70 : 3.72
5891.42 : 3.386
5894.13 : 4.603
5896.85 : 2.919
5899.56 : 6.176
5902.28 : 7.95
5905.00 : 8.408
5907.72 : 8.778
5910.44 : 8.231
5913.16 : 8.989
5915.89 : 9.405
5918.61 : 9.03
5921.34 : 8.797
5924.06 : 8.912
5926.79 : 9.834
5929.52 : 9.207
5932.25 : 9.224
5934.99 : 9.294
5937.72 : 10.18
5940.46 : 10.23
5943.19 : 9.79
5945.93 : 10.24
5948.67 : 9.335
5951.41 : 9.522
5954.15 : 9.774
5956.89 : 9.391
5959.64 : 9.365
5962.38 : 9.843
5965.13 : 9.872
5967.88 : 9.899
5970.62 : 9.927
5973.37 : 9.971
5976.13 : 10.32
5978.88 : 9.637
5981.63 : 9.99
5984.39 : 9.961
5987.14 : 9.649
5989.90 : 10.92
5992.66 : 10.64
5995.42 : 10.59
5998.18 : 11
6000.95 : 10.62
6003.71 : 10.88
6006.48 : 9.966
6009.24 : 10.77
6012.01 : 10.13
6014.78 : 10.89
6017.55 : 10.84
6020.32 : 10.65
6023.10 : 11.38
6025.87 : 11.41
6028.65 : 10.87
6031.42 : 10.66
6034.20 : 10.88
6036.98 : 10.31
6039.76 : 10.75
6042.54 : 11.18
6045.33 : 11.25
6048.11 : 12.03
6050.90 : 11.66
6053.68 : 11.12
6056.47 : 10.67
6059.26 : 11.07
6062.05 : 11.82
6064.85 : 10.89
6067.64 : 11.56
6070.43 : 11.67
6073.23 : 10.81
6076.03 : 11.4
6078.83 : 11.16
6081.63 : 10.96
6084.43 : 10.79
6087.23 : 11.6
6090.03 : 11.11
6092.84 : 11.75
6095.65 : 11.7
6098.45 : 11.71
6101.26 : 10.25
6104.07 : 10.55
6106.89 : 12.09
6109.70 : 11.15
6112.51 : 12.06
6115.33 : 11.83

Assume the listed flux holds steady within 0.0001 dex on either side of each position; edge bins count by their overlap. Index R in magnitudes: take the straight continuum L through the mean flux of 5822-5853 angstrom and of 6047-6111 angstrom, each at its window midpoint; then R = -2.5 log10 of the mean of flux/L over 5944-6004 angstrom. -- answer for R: 0.092 mag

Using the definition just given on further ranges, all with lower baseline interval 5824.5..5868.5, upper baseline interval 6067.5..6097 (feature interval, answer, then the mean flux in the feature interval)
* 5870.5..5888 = 0.19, 8.67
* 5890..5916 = 0.47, 6.76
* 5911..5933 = 0.15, 9.14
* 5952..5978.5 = 0.10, 9.8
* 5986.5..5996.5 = 0.04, 10.5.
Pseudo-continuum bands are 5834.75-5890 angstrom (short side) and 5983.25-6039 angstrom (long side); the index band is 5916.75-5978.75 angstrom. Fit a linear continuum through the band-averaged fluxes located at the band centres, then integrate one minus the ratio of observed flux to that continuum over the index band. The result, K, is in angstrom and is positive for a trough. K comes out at 2.9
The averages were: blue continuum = 9.35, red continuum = 10.7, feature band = 9.63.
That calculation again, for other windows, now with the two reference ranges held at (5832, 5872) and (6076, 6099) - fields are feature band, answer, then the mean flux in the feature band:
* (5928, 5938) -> 1.0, 9.4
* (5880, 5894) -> 5.9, 5.88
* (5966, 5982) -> 1.1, 9.96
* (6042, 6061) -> -0.3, 11.3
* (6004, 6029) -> 0.4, 10.8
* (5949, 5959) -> 1.0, 9.52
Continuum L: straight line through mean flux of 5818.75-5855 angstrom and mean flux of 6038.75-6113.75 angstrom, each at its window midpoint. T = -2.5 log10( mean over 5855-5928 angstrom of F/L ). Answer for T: 0.29 mag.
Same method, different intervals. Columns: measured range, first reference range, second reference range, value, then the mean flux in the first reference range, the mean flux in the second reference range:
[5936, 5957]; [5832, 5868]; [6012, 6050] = 0.078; 10.1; 11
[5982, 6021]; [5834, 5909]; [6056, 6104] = -0.033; 8.51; 11.2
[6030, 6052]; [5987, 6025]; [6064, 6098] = -0.011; 10.7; 11.3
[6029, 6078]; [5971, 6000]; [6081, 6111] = -0.028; 10.3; 11.3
